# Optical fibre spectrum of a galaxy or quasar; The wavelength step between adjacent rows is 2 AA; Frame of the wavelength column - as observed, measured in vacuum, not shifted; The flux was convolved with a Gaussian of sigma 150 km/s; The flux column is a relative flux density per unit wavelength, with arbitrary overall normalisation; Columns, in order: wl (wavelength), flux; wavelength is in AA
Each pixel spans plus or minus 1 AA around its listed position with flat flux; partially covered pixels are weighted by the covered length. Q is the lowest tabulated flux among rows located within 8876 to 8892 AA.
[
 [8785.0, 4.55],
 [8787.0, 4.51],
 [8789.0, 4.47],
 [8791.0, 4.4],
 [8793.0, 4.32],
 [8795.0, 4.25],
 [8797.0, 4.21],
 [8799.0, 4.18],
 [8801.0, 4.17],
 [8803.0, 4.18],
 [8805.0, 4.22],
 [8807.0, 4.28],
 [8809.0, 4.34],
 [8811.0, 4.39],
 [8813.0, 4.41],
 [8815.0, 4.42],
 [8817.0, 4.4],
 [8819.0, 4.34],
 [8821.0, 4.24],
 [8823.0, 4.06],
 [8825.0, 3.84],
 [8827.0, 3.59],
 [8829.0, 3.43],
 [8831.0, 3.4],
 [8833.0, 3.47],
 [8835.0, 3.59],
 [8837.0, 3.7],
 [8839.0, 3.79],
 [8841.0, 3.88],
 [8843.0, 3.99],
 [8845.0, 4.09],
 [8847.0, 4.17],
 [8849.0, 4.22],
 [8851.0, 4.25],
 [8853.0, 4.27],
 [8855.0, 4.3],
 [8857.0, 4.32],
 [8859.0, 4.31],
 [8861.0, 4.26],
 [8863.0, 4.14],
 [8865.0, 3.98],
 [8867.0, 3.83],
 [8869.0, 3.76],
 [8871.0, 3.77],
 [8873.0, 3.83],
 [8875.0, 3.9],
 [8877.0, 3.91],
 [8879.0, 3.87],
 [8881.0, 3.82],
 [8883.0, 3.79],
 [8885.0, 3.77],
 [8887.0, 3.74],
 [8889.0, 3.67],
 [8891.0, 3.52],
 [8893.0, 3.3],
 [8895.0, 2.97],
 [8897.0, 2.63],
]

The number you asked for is 3.52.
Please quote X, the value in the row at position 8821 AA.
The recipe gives 4.24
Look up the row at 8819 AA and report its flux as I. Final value 4.34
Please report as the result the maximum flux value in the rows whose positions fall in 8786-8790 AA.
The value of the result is 4.51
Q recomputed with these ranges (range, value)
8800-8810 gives 4.17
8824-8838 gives 3.4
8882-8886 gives 3.77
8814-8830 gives 3.43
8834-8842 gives 3.59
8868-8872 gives 3.76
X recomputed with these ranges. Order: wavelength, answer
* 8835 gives 3.59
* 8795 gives 4.25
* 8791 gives 4.4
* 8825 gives 3.84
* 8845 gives 4.09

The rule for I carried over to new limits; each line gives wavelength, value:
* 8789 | 4.47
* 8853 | 4.27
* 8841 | 3.88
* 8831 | 3.4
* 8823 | 4.06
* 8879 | 3.87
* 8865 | 3.98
